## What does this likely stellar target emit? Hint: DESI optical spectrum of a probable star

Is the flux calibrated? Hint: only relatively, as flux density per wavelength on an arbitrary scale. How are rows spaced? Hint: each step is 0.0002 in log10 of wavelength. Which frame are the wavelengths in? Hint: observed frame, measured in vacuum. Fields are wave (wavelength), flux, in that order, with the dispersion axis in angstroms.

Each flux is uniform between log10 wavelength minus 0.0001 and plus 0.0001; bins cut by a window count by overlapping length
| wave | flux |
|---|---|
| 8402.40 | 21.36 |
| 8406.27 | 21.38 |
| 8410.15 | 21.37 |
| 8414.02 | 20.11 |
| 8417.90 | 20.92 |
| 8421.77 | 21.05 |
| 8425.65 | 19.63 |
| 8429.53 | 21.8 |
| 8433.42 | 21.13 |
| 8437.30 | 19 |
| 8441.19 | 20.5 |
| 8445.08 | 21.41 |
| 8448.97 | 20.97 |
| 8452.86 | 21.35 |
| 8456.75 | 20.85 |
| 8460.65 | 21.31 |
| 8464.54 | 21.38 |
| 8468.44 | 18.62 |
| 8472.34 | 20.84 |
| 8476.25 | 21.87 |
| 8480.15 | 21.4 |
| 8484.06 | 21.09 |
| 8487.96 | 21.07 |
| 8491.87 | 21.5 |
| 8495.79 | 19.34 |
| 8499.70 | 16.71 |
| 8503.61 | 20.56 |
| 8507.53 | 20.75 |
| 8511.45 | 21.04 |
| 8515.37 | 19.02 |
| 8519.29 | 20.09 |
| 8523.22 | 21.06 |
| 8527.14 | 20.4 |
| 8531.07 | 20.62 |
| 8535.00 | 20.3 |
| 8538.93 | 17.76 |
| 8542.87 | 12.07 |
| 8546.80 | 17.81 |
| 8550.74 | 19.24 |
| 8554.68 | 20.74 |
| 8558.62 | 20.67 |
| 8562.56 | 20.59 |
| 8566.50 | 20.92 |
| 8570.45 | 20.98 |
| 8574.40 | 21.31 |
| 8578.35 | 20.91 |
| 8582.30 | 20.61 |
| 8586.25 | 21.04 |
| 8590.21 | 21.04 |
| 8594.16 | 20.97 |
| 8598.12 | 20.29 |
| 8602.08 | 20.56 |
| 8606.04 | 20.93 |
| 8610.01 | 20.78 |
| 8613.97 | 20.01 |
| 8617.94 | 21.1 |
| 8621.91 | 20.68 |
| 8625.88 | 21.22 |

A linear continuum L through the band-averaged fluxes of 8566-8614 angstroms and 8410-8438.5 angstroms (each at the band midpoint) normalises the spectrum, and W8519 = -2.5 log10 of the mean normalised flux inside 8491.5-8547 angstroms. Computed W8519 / 0.081 mag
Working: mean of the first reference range 20.6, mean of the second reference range 20.8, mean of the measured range 19.2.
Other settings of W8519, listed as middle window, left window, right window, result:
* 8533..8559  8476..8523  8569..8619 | 0.13 mag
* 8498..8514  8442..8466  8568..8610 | 0.07 mag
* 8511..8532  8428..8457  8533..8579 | -0.03 mag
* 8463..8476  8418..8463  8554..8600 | 0.02 mag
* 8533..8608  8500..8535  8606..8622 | 0.03 mag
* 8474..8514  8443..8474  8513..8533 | 0.00 mag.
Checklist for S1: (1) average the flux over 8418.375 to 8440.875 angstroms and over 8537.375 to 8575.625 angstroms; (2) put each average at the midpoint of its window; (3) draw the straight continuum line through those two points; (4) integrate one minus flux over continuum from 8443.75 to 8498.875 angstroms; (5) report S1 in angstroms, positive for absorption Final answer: -2.0 angstroms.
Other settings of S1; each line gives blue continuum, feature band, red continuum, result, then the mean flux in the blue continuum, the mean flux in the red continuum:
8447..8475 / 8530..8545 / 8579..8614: 2.35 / 20.8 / 20.7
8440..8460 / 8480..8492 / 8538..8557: -0.88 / 21.1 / 17.6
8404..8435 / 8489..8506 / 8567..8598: 1.04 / 20.9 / 20.9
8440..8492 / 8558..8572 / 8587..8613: 0.01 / 21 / 20.7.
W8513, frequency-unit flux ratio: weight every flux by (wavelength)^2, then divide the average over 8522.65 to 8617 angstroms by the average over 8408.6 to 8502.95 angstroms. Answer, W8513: 1.0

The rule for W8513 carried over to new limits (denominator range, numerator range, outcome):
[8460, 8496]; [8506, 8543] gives 0.95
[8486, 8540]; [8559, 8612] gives 1.06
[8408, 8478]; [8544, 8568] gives 0.97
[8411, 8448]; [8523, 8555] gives 0.93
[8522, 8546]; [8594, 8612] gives 1.13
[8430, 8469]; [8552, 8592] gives 1.03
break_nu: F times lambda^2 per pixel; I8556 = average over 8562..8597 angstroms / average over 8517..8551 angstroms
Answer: 1.13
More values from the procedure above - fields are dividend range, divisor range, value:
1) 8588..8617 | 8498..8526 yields 1.06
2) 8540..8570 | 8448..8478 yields 0.93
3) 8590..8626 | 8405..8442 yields 1.05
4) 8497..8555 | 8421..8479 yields 0.94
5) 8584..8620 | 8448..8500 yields 1.03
